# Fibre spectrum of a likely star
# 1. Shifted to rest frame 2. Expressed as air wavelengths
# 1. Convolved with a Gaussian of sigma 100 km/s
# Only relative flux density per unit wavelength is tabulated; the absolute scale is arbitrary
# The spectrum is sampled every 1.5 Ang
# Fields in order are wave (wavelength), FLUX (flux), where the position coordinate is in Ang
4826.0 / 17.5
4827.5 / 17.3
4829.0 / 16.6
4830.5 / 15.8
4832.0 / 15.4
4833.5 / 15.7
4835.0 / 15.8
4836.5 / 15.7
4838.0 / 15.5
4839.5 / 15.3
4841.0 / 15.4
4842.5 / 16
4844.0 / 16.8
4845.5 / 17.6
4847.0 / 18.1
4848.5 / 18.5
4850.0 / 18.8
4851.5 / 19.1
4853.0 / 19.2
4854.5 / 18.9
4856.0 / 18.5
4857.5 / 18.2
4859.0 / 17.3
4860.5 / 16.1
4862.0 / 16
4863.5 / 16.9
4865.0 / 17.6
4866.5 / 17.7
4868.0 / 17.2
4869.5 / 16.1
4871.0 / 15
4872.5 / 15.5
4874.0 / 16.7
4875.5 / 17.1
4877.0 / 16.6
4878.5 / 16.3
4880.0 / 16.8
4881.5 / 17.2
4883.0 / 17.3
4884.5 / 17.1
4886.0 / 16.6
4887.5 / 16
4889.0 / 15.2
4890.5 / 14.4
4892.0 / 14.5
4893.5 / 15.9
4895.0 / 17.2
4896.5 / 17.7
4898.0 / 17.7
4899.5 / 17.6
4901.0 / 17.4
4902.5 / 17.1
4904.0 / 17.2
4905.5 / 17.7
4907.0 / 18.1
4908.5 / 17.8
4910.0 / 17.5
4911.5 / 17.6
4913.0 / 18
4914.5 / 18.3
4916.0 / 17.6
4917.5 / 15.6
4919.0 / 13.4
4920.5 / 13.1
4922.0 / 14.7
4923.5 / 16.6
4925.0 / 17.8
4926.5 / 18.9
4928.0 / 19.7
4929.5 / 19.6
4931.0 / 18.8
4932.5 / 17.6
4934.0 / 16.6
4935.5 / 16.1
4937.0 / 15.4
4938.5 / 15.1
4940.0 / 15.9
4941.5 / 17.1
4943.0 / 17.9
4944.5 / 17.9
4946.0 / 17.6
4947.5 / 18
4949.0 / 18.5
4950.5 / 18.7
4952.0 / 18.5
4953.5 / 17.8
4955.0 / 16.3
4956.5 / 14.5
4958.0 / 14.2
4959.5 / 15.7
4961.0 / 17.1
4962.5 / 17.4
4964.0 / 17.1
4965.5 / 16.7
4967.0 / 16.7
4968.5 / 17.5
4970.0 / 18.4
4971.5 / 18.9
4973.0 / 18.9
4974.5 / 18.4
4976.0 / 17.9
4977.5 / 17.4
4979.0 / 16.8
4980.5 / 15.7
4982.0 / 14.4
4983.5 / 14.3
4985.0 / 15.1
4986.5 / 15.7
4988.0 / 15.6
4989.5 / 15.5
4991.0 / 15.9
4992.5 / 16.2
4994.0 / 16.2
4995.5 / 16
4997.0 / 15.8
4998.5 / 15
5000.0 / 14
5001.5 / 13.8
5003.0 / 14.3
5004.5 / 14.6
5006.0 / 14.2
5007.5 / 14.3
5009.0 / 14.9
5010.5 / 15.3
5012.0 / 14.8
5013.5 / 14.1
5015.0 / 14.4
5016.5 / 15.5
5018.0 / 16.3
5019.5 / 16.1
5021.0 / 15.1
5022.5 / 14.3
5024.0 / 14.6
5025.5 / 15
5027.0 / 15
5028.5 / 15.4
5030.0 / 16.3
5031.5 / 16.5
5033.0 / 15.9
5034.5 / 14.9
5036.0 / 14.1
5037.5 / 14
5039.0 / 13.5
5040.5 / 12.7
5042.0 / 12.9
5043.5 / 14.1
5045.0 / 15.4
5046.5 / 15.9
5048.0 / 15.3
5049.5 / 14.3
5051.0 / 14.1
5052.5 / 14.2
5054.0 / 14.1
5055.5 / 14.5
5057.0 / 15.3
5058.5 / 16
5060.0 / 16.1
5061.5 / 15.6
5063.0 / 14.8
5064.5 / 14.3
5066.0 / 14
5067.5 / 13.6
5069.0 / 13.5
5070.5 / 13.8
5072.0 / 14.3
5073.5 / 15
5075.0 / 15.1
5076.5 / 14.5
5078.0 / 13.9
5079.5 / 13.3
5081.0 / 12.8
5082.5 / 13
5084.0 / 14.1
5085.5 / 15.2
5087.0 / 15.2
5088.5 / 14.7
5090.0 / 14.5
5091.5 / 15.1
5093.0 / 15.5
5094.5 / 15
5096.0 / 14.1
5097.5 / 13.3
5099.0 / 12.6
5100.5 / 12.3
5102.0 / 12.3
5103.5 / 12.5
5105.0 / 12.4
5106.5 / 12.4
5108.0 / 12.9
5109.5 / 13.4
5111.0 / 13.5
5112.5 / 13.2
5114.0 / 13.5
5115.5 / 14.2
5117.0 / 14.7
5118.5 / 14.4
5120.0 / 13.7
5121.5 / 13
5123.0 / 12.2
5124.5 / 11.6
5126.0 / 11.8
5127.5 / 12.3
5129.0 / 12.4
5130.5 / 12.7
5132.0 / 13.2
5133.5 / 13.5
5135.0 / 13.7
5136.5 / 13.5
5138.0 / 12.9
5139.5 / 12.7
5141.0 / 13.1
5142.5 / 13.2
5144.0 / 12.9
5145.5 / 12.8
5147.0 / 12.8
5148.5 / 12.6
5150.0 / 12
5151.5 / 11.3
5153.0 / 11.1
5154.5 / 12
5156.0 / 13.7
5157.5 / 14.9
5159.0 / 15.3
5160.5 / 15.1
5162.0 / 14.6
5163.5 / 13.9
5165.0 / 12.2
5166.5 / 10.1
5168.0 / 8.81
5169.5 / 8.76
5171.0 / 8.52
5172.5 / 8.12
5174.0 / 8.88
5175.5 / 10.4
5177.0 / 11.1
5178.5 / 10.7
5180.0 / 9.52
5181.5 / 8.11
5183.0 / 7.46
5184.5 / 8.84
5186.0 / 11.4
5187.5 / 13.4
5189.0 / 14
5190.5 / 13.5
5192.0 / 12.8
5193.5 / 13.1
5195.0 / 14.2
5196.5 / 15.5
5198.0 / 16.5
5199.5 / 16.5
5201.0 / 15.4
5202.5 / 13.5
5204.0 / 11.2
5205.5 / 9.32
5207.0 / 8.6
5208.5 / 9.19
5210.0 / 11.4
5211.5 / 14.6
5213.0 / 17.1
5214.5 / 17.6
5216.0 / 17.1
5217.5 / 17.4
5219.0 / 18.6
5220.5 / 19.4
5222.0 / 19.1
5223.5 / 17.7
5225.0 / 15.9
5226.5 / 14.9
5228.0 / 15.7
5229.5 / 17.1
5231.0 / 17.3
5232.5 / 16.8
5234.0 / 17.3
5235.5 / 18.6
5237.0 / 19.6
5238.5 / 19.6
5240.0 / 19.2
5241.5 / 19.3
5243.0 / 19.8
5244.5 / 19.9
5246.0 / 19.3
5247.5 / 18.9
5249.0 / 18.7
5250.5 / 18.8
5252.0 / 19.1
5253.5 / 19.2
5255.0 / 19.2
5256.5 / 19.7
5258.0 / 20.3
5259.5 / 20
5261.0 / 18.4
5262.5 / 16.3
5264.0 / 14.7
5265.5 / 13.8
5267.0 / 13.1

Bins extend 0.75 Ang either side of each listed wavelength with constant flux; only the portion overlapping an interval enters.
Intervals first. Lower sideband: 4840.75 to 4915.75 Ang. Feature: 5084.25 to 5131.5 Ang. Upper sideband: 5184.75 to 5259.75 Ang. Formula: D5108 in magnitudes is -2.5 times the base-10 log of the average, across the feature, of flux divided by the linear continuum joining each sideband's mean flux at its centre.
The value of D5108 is 0.23 mag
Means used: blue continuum 17.1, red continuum 16.4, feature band 13.4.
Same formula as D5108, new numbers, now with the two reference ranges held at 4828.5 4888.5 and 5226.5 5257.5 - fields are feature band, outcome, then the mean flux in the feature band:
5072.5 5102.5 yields 0.26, 14.1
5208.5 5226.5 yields 0.12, 16.5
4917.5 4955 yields 0.01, 17.1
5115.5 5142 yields 0.35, 13.1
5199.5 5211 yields 0.50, 11.6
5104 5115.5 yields 0.34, 13.1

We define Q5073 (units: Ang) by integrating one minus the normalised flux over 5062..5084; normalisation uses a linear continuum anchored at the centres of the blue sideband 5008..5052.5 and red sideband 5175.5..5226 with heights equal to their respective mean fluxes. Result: 0.8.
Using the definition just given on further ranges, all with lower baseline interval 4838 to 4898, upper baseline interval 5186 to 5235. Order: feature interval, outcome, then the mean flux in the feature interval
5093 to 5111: 2.8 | 13.1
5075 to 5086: 1.3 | 13.9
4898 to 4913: -0.8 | 17.6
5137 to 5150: 2.1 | 12.8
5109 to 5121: 1.3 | 13.8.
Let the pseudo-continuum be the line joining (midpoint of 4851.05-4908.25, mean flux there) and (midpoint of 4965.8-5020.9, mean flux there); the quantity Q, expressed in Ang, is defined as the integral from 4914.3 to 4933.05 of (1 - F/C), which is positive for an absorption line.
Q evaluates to -0.6 Ang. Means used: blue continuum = 17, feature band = 17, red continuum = 15.8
